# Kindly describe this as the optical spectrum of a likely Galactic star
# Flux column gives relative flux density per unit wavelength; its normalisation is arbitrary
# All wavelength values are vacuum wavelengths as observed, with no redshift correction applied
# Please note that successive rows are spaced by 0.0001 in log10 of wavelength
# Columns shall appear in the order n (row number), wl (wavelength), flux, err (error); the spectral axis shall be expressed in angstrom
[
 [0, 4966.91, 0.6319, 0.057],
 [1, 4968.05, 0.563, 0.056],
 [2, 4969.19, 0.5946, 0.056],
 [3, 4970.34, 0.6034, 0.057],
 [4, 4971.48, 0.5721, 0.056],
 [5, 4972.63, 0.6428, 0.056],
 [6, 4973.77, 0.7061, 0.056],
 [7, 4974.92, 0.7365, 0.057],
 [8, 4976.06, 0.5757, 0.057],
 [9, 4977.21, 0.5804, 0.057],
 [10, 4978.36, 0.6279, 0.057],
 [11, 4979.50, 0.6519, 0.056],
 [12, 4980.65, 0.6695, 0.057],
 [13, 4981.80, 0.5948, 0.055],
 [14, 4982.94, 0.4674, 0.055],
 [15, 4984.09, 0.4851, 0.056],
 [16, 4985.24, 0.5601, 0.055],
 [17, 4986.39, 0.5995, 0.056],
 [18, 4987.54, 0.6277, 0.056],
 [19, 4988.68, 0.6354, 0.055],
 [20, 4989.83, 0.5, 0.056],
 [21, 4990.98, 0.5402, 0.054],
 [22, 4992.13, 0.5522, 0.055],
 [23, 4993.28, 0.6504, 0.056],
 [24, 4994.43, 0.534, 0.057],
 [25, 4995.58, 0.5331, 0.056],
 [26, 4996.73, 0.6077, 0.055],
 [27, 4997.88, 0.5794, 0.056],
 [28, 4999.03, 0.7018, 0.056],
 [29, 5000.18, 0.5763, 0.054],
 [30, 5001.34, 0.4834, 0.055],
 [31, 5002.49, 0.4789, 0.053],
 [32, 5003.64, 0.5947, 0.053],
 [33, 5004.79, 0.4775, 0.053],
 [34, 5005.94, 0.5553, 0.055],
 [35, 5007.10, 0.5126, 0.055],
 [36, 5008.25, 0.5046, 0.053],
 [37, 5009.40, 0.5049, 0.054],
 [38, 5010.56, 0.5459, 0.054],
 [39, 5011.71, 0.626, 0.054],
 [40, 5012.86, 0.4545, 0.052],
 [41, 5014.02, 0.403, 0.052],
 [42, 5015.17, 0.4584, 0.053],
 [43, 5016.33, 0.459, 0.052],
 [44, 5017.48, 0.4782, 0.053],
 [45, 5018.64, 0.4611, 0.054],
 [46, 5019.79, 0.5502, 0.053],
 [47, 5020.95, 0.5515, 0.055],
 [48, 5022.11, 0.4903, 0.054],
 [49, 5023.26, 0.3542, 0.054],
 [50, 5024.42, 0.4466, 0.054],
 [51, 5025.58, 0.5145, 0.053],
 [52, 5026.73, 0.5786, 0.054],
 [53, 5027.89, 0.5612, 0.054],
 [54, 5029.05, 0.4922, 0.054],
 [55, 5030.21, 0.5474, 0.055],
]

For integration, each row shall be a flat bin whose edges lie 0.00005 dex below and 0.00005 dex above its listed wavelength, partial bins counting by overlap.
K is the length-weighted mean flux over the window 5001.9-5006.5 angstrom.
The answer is 0.527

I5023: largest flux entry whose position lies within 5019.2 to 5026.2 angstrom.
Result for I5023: 0.5515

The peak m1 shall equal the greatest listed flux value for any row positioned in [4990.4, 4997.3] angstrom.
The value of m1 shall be 0.6504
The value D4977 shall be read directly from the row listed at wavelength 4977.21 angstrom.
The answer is 0.5804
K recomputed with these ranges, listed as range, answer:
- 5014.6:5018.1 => 0.465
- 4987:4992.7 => 0.571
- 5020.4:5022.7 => 0.52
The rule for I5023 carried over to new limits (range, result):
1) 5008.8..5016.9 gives 0.626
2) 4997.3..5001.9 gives 0.7018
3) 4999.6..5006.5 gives 0.5947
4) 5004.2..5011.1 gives 0.5553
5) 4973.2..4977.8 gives 0.7365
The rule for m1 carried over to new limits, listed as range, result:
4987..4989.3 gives 0.6354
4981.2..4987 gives 0.5995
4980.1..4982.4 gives 0.6695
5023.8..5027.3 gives 0.5786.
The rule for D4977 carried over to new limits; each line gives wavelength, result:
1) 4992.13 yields 0.5522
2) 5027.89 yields 0.5612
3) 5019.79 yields 0.5502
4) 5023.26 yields 0.3542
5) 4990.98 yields 0.5402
